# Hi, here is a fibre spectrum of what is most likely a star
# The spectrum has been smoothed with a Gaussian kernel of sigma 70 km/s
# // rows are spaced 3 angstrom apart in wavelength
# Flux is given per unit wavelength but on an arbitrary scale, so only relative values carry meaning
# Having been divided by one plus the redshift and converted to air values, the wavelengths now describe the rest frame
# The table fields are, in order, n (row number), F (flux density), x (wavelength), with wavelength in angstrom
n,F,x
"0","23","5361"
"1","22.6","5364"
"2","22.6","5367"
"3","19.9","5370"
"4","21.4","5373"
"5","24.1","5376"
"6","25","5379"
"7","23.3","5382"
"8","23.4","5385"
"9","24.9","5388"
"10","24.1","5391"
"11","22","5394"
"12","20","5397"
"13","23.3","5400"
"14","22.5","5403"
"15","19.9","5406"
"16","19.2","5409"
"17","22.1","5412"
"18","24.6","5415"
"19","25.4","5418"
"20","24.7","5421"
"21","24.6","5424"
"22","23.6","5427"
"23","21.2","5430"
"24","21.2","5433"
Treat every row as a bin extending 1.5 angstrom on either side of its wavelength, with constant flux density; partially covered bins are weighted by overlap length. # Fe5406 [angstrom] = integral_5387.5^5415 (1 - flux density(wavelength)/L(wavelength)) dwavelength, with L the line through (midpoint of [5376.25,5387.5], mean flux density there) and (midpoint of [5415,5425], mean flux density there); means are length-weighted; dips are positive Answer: 2.71 angstrom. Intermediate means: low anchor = 24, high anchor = 24.9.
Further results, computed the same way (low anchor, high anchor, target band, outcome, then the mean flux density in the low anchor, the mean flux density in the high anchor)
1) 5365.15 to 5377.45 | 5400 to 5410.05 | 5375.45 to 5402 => -2.23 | 22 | 21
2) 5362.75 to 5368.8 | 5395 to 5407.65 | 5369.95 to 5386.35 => -0.75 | 22.5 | 21.4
